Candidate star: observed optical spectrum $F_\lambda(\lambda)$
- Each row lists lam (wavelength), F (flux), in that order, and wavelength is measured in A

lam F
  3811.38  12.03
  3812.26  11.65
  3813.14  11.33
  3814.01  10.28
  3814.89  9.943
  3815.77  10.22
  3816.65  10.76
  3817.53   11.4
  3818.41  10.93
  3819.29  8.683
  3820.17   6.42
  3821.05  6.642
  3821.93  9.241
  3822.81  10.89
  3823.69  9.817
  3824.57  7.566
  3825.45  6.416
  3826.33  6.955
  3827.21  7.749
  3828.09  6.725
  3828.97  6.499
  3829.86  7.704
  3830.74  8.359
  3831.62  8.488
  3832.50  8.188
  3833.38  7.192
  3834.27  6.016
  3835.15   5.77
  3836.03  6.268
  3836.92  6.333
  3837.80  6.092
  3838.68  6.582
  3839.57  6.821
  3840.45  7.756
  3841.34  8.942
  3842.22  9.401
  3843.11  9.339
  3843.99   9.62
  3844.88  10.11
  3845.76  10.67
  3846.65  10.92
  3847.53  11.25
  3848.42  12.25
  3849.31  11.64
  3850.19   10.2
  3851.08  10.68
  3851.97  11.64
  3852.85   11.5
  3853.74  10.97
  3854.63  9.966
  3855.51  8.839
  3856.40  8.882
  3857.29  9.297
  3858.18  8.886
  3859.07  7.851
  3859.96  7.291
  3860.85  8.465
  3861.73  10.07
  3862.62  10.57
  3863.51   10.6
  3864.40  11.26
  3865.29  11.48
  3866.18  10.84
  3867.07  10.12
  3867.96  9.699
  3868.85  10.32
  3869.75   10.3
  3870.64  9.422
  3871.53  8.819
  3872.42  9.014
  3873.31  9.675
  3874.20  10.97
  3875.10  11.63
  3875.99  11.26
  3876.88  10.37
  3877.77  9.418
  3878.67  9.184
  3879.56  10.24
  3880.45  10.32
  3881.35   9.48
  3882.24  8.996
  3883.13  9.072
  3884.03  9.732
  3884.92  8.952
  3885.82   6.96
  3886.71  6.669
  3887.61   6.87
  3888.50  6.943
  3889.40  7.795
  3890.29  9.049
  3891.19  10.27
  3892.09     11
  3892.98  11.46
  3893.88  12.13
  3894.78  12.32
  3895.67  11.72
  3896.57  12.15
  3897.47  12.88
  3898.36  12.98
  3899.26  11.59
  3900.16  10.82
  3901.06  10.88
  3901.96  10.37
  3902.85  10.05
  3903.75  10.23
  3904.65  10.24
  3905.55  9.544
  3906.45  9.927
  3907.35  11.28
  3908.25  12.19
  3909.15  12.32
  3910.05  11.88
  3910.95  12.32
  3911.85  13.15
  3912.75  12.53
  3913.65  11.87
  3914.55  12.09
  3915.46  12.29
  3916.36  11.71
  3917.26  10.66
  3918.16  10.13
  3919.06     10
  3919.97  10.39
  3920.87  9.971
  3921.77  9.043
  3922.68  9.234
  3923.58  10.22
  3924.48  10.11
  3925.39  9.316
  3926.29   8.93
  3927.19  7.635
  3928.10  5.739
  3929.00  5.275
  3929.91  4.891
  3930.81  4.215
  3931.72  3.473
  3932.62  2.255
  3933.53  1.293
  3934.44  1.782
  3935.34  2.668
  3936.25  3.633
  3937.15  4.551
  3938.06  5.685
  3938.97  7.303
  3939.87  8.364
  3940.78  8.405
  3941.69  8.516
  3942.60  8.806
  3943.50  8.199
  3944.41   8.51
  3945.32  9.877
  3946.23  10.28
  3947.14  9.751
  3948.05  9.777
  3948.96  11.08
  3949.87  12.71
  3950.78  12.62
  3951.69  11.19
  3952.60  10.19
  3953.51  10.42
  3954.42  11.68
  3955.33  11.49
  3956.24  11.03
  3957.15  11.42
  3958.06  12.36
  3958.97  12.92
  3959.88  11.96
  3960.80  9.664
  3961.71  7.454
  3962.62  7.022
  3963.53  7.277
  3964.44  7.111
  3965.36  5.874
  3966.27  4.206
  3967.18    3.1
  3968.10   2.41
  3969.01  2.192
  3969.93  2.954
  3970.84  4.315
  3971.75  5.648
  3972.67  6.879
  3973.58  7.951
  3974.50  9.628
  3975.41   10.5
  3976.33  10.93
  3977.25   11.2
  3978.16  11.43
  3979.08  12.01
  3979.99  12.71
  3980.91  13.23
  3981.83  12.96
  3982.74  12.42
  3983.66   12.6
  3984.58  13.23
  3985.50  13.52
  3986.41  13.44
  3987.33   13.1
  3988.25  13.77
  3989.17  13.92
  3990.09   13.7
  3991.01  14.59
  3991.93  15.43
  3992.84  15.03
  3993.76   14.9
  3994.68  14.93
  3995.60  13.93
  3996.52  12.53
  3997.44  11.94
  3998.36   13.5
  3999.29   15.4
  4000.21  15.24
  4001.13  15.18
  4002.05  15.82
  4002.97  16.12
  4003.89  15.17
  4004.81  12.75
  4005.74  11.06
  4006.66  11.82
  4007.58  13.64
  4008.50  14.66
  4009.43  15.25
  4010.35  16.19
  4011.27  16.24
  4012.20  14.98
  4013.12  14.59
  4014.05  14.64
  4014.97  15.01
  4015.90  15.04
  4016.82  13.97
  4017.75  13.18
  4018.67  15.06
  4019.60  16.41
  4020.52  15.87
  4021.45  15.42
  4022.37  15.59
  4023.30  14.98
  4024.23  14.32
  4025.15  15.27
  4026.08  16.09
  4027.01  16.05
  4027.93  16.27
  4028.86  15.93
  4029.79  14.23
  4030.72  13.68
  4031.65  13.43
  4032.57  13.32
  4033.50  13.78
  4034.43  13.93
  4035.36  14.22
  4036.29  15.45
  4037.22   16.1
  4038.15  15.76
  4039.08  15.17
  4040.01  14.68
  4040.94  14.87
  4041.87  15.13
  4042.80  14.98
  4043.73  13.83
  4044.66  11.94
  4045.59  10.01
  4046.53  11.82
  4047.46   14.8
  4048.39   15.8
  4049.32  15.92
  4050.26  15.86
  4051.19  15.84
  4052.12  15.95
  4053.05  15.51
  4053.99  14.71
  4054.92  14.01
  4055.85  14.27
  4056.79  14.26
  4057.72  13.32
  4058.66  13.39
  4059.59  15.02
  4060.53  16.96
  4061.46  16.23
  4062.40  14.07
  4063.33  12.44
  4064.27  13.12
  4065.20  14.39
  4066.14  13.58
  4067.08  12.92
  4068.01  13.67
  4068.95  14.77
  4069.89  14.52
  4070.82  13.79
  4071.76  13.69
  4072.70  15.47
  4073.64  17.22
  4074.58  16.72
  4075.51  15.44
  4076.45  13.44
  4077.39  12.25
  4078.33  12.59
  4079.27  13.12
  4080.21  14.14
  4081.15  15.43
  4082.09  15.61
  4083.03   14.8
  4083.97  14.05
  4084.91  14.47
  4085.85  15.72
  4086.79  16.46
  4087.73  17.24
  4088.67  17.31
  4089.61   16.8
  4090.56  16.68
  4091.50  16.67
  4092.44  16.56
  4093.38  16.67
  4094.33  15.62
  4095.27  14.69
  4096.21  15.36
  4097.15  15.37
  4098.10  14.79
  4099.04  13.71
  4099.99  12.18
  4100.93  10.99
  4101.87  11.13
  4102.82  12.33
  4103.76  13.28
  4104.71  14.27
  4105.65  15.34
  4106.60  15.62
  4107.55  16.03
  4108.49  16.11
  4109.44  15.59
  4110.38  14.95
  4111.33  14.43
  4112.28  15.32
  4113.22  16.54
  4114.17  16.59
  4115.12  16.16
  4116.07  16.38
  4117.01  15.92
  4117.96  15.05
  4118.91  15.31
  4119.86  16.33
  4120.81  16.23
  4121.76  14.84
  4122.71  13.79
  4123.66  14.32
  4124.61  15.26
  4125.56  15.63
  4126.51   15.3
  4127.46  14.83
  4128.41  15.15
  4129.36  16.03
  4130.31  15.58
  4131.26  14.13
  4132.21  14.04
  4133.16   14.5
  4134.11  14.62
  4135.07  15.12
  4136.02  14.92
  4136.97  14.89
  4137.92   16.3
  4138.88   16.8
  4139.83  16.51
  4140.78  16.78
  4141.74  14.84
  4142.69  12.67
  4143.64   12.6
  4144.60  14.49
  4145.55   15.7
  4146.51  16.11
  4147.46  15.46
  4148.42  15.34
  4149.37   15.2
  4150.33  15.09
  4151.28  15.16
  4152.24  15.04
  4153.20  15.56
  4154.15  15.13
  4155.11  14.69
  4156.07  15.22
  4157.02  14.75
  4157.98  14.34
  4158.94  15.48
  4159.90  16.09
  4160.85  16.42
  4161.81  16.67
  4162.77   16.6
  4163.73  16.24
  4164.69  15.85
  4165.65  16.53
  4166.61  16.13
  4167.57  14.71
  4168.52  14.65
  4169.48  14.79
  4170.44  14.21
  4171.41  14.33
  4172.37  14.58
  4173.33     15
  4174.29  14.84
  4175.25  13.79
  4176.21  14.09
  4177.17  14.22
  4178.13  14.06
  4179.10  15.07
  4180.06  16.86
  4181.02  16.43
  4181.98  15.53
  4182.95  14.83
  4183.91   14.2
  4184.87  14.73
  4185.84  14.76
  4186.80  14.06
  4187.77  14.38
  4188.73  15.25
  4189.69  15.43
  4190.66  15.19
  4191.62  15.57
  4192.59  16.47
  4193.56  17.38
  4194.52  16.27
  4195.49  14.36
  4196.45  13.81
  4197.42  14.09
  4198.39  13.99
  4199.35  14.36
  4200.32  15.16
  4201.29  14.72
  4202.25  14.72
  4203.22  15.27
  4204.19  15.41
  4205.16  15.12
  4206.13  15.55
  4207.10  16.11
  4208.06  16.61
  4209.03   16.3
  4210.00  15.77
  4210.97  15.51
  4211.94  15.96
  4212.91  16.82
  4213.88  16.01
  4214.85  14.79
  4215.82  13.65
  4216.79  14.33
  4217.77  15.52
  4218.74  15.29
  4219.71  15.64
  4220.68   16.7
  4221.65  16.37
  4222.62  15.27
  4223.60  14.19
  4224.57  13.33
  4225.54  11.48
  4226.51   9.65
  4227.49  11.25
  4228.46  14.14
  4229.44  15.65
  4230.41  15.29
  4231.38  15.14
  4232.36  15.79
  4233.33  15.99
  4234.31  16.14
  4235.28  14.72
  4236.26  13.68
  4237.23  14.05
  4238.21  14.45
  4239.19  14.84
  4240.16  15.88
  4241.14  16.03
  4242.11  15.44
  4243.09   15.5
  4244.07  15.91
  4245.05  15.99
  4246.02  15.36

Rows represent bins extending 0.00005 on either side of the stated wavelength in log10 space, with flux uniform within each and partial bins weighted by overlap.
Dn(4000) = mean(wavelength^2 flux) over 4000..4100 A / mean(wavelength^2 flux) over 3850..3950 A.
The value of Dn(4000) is 1.69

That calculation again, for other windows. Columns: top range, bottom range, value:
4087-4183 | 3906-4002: 1.68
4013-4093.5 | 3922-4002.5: 1.60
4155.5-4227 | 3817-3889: 1.97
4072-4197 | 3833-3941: 1.85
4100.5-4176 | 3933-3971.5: 2.10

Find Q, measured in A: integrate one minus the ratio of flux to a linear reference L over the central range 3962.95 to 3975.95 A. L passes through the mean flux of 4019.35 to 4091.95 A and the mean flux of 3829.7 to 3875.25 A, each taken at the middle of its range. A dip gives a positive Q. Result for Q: 7.0 A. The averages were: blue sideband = 9.32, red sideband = 14.8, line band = 5.76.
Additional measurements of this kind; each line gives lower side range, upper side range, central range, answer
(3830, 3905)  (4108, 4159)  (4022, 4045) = -2.9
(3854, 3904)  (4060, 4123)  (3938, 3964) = 3.8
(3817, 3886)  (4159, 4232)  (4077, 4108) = -3.4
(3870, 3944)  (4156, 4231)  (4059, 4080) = -3.0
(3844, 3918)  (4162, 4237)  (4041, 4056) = -1.9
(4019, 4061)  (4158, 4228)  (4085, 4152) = -1.2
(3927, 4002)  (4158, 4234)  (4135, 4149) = -1.5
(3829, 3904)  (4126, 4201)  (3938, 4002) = 5.5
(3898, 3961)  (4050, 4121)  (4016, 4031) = -2.9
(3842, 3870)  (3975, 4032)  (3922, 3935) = 6.5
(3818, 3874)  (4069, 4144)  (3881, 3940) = 7.4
